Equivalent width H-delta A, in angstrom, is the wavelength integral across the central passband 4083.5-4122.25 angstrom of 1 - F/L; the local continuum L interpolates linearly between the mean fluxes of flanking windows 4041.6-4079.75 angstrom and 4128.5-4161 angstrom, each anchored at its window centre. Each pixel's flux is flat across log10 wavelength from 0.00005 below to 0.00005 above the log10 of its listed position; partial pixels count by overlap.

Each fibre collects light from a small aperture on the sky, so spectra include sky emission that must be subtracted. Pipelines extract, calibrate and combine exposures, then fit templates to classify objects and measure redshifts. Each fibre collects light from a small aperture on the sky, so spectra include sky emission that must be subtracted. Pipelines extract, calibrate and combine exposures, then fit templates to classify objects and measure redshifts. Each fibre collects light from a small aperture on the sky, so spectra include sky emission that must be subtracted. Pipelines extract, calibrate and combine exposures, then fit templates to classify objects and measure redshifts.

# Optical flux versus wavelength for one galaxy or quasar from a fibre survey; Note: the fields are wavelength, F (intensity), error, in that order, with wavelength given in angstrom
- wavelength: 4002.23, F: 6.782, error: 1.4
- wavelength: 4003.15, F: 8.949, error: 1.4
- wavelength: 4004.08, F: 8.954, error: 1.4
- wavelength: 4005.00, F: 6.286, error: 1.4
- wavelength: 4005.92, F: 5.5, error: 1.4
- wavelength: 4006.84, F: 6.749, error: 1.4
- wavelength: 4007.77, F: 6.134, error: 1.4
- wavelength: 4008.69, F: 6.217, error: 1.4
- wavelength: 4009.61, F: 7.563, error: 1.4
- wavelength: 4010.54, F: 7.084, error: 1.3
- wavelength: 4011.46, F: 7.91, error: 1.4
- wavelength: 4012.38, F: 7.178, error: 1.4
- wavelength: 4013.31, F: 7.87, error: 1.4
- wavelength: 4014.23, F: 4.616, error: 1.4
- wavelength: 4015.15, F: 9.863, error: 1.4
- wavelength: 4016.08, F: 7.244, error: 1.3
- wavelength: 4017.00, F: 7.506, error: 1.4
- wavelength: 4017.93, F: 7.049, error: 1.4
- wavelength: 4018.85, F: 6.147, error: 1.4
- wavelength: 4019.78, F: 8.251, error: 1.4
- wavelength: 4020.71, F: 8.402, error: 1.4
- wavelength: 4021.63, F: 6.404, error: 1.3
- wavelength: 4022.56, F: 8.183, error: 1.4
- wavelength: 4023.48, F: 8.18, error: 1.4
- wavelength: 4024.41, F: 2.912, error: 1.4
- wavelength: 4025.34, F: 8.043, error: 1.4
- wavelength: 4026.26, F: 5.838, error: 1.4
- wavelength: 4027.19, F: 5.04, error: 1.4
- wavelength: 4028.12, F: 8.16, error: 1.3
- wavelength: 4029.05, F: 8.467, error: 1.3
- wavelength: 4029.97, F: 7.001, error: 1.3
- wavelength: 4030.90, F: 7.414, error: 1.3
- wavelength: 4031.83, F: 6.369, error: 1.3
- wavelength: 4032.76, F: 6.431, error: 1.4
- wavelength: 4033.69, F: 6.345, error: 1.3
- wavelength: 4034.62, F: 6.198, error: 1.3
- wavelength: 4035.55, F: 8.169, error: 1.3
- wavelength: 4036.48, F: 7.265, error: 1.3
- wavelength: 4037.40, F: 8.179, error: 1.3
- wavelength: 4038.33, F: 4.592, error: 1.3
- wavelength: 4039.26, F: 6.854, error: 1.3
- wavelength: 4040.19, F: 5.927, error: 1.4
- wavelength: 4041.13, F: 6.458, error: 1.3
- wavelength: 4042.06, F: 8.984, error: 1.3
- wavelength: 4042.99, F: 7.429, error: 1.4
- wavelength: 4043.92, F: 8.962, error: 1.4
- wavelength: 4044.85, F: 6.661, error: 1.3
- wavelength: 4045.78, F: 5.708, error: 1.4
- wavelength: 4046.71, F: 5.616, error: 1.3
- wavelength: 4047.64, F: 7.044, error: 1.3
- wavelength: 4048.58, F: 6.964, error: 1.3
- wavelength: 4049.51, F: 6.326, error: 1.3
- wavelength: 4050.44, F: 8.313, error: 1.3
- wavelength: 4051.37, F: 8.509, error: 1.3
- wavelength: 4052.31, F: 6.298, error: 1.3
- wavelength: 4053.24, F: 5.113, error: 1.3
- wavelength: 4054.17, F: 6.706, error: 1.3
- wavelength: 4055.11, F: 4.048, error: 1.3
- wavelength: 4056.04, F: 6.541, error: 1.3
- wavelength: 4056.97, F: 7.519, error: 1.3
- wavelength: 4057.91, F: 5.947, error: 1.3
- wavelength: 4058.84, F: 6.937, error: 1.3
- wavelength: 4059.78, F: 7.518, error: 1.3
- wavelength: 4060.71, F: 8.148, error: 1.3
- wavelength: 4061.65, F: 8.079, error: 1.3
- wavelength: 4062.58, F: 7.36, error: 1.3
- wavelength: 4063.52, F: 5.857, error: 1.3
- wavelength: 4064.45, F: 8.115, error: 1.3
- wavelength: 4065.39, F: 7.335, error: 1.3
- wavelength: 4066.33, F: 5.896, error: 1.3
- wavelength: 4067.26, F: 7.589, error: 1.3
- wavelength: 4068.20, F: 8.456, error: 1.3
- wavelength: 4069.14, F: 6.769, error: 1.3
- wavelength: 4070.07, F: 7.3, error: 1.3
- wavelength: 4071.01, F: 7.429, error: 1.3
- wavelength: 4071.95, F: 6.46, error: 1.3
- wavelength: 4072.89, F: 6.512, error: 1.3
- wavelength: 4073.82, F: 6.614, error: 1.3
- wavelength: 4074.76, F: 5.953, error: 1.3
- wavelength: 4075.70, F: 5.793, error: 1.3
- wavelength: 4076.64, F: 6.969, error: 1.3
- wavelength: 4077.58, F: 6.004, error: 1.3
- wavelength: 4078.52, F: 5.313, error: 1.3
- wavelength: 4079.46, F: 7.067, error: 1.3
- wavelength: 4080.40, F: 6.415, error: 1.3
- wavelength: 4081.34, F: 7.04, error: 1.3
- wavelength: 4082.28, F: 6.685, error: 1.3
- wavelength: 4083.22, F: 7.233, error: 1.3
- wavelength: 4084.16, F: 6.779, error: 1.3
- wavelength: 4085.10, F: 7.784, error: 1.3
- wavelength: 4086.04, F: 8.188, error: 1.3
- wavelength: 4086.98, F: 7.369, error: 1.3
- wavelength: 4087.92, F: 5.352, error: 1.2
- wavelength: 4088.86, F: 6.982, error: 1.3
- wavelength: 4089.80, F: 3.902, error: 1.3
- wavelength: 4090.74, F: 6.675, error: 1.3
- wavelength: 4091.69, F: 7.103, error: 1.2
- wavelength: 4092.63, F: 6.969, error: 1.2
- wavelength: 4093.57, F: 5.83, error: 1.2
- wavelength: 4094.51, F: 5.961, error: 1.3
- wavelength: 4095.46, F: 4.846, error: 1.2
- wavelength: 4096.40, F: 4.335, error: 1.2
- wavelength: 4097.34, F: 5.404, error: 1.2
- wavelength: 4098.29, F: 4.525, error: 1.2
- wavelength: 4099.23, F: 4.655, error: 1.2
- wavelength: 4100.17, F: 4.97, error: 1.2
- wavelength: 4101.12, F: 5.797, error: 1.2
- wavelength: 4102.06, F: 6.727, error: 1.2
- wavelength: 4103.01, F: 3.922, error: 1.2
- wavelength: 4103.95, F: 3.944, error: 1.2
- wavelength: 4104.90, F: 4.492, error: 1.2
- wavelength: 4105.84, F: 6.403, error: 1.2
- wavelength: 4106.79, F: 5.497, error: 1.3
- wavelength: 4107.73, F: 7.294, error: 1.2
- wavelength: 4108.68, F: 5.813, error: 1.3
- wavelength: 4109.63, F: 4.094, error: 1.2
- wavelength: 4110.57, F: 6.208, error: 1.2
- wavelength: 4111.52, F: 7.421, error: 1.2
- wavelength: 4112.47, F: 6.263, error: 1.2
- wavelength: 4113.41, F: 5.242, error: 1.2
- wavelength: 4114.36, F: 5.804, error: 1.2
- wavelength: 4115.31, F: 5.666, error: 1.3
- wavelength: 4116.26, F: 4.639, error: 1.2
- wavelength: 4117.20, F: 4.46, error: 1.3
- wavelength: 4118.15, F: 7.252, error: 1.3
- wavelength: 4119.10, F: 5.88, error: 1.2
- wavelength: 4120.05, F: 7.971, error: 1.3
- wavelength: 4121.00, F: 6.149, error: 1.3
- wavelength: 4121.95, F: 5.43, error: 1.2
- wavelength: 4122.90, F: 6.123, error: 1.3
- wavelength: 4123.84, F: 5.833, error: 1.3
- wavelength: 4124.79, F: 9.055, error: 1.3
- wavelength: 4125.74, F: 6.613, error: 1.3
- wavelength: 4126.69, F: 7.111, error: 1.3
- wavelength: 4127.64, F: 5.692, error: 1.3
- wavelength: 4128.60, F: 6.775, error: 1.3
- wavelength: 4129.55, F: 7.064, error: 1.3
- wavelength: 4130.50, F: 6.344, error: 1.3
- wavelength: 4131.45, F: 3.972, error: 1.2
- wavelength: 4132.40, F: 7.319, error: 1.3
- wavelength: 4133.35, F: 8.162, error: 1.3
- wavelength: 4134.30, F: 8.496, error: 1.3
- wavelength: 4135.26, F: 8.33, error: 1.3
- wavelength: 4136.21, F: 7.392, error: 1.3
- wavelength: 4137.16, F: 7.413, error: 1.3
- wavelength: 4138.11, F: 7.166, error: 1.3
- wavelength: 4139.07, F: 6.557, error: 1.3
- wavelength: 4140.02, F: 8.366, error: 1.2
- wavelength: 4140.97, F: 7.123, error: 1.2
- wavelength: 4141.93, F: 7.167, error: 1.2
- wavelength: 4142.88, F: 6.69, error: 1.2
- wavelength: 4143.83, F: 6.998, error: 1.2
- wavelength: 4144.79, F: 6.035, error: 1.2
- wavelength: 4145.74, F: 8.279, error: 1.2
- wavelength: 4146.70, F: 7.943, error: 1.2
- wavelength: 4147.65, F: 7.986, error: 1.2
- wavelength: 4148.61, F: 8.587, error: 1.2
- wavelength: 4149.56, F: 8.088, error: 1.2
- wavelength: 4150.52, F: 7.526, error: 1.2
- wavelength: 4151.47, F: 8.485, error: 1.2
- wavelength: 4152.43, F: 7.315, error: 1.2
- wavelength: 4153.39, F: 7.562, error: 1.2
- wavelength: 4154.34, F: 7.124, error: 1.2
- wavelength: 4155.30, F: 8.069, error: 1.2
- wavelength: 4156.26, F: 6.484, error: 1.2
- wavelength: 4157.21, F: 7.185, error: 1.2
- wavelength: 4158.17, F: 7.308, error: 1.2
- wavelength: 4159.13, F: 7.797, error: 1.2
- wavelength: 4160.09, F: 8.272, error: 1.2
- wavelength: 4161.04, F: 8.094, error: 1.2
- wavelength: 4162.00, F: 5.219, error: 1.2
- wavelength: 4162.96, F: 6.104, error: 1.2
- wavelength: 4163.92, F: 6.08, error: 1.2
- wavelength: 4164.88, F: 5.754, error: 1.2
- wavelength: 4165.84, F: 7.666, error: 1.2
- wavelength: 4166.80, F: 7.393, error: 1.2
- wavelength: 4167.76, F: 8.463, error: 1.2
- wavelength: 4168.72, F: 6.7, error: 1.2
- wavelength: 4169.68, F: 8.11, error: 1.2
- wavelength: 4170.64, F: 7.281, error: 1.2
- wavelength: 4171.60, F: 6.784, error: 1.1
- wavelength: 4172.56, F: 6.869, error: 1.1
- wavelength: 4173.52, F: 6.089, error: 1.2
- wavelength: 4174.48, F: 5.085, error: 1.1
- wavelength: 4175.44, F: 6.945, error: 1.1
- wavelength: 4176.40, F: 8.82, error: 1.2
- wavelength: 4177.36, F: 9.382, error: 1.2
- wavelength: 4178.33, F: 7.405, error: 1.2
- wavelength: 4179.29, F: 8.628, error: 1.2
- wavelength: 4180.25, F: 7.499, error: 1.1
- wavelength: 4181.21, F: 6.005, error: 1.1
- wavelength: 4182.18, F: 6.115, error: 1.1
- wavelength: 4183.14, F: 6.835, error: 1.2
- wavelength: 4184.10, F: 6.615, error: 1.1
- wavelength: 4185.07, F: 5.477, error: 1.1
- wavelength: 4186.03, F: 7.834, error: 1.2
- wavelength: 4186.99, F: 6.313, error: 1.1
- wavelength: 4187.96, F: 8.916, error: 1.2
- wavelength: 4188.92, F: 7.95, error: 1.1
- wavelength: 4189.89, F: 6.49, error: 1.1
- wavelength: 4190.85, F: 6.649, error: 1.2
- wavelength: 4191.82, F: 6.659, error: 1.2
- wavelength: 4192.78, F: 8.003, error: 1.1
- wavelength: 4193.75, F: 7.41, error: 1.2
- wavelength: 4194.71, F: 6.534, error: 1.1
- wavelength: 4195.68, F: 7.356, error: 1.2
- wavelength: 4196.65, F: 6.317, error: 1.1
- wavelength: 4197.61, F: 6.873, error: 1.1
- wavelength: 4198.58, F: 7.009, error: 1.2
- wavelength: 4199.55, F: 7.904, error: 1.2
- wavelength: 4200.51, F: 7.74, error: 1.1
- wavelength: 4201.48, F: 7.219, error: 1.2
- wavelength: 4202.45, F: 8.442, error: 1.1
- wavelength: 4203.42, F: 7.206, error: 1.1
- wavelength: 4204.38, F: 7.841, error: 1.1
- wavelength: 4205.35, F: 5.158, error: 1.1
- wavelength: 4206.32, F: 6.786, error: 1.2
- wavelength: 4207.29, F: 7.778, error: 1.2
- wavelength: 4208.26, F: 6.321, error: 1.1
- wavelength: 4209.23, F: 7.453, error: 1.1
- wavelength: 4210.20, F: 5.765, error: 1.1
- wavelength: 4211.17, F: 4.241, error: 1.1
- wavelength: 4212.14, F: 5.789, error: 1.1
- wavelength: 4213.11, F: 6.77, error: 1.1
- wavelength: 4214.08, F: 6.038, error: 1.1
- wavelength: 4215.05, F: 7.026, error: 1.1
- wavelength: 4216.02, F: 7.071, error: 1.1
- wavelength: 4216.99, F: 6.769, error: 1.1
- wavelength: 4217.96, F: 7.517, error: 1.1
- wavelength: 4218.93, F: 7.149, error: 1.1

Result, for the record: 7.0 angstrom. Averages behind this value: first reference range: 6.88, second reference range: 7.41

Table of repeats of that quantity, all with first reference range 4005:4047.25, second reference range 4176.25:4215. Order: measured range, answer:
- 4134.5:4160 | -1.9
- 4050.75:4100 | 3.1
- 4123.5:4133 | 0.5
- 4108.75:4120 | 1.9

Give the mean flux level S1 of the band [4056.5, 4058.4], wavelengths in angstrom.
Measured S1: 6.74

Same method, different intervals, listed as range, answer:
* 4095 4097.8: 4.87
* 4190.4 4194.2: 7.18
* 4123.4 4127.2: 7.15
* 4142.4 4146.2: 7.01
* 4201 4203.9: 7.62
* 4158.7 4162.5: 7.34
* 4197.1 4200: 7.24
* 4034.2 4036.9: 7.22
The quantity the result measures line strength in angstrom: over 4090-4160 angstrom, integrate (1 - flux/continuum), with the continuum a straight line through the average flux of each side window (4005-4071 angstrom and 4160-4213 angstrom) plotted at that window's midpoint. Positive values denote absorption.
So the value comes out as 4.5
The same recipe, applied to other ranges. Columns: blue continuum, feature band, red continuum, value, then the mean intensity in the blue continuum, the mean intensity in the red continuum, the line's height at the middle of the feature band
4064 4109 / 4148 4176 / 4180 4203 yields -1.42 angstrom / 6.26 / 7.09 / 6.85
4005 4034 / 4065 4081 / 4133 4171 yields 1.00 angstrom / 6.96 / 7.42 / 7.15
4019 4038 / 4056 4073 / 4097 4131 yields -1.60 angstrom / 7.03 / 5.9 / 6.56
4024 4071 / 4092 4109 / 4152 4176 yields 3.74 angstrom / 6.88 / 7.04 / 6.95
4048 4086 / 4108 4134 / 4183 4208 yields 2.65 angstrom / 6.86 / 7.12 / 6.97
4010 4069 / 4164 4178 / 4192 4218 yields -0.60 angstrom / 7.01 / 6.89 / 6.91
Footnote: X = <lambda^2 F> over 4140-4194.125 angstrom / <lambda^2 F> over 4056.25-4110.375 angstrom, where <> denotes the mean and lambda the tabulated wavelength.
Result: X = 1.2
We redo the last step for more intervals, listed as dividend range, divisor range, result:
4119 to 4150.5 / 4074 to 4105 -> 1.22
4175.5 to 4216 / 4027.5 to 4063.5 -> 1.09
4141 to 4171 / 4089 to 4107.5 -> 1.39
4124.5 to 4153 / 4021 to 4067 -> 1.12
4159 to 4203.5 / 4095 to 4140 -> 1.20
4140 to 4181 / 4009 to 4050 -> 1.12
